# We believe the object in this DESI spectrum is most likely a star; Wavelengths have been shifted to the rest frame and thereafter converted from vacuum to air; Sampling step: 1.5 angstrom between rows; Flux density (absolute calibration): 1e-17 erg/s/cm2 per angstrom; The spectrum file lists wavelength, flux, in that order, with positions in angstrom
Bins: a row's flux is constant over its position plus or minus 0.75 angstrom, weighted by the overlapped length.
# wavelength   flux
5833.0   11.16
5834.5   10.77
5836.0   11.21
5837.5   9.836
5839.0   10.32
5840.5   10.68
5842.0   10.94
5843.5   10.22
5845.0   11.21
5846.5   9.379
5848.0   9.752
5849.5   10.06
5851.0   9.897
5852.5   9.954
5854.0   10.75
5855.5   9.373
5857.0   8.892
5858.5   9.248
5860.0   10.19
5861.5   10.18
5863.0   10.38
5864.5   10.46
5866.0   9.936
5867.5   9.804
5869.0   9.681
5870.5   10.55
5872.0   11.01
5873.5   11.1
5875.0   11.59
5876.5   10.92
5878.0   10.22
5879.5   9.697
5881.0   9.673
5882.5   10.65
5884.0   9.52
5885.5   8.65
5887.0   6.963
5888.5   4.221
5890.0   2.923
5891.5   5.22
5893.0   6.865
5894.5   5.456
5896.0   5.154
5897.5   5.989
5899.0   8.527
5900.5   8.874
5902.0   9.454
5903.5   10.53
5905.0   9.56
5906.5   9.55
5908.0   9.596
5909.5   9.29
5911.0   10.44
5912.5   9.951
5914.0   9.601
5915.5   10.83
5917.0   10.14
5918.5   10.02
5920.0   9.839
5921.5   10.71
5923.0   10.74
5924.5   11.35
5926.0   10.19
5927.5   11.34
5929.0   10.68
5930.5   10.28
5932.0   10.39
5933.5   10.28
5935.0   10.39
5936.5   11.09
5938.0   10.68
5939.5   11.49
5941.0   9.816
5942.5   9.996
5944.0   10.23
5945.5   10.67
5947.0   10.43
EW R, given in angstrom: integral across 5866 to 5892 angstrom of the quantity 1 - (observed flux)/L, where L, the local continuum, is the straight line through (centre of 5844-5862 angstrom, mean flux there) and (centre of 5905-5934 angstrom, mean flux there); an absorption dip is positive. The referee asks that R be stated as 2.6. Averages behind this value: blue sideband 9.91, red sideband 10.3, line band 9.03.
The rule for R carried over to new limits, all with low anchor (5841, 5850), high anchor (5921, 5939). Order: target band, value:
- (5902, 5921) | 1.2 angstrom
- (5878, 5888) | 1.3 angstrom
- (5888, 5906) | 6.1 angstrom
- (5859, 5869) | 0.3 angstrom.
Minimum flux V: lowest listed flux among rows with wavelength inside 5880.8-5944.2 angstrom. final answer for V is 2.923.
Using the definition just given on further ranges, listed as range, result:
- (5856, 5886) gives 8.65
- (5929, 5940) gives 10.28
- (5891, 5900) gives 5.154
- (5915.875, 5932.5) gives 9.839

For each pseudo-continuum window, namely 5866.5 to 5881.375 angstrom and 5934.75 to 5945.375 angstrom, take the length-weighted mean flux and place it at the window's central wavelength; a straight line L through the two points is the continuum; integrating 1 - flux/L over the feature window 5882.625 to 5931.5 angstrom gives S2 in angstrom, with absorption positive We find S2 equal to 7.62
